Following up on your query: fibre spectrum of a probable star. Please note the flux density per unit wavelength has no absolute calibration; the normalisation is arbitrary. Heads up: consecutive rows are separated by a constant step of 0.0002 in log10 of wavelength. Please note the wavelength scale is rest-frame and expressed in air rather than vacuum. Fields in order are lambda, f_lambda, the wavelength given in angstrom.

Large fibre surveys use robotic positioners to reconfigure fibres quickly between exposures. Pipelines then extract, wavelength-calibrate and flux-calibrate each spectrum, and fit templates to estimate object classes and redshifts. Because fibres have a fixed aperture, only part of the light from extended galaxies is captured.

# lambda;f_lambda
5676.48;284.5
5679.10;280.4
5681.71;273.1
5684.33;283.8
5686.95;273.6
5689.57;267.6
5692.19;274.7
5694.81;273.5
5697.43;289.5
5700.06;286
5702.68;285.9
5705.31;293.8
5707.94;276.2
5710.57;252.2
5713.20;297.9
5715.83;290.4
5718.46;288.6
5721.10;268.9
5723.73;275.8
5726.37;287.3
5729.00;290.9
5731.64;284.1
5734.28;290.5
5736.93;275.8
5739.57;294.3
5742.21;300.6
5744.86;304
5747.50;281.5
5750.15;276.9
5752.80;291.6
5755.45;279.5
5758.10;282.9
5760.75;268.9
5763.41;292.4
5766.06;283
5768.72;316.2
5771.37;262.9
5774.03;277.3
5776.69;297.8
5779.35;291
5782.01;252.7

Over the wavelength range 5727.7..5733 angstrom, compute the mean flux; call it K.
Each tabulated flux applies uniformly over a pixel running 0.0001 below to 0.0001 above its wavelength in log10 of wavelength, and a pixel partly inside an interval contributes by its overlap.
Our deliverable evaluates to 287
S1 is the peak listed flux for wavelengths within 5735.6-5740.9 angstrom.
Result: 294.3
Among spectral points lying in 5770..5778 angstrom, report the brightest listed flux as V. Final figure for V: 297.8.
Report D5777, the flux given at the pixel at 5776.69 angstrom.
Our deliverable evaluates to 297.8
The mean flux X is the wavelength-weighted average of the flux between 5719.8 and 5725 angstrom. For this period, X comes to 273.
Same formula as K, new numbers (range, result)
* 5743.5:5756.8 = 287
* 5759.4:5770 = 290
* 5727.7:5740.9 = 287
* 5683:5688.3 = 278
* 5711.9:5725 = 284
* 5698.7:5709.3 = 285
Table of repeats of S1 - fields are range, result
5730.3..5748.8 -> 304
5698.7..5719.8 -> 297.9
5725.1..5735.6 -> 290.9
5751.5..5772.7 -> 316.2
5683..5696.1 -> 283.8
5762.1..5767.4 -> 292.4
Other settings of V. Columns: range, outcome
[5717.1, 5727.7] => 288.6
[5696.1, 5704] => 289.5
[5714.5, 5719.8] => 290.4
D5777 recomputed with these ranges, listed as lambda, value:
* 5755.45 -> 279.5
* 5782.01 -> 252.7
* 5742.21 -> 300.6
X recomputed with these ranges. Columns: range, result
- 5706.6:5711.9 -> 264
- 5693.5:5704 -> 284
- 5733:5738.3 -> 283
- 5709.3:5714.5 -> 275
